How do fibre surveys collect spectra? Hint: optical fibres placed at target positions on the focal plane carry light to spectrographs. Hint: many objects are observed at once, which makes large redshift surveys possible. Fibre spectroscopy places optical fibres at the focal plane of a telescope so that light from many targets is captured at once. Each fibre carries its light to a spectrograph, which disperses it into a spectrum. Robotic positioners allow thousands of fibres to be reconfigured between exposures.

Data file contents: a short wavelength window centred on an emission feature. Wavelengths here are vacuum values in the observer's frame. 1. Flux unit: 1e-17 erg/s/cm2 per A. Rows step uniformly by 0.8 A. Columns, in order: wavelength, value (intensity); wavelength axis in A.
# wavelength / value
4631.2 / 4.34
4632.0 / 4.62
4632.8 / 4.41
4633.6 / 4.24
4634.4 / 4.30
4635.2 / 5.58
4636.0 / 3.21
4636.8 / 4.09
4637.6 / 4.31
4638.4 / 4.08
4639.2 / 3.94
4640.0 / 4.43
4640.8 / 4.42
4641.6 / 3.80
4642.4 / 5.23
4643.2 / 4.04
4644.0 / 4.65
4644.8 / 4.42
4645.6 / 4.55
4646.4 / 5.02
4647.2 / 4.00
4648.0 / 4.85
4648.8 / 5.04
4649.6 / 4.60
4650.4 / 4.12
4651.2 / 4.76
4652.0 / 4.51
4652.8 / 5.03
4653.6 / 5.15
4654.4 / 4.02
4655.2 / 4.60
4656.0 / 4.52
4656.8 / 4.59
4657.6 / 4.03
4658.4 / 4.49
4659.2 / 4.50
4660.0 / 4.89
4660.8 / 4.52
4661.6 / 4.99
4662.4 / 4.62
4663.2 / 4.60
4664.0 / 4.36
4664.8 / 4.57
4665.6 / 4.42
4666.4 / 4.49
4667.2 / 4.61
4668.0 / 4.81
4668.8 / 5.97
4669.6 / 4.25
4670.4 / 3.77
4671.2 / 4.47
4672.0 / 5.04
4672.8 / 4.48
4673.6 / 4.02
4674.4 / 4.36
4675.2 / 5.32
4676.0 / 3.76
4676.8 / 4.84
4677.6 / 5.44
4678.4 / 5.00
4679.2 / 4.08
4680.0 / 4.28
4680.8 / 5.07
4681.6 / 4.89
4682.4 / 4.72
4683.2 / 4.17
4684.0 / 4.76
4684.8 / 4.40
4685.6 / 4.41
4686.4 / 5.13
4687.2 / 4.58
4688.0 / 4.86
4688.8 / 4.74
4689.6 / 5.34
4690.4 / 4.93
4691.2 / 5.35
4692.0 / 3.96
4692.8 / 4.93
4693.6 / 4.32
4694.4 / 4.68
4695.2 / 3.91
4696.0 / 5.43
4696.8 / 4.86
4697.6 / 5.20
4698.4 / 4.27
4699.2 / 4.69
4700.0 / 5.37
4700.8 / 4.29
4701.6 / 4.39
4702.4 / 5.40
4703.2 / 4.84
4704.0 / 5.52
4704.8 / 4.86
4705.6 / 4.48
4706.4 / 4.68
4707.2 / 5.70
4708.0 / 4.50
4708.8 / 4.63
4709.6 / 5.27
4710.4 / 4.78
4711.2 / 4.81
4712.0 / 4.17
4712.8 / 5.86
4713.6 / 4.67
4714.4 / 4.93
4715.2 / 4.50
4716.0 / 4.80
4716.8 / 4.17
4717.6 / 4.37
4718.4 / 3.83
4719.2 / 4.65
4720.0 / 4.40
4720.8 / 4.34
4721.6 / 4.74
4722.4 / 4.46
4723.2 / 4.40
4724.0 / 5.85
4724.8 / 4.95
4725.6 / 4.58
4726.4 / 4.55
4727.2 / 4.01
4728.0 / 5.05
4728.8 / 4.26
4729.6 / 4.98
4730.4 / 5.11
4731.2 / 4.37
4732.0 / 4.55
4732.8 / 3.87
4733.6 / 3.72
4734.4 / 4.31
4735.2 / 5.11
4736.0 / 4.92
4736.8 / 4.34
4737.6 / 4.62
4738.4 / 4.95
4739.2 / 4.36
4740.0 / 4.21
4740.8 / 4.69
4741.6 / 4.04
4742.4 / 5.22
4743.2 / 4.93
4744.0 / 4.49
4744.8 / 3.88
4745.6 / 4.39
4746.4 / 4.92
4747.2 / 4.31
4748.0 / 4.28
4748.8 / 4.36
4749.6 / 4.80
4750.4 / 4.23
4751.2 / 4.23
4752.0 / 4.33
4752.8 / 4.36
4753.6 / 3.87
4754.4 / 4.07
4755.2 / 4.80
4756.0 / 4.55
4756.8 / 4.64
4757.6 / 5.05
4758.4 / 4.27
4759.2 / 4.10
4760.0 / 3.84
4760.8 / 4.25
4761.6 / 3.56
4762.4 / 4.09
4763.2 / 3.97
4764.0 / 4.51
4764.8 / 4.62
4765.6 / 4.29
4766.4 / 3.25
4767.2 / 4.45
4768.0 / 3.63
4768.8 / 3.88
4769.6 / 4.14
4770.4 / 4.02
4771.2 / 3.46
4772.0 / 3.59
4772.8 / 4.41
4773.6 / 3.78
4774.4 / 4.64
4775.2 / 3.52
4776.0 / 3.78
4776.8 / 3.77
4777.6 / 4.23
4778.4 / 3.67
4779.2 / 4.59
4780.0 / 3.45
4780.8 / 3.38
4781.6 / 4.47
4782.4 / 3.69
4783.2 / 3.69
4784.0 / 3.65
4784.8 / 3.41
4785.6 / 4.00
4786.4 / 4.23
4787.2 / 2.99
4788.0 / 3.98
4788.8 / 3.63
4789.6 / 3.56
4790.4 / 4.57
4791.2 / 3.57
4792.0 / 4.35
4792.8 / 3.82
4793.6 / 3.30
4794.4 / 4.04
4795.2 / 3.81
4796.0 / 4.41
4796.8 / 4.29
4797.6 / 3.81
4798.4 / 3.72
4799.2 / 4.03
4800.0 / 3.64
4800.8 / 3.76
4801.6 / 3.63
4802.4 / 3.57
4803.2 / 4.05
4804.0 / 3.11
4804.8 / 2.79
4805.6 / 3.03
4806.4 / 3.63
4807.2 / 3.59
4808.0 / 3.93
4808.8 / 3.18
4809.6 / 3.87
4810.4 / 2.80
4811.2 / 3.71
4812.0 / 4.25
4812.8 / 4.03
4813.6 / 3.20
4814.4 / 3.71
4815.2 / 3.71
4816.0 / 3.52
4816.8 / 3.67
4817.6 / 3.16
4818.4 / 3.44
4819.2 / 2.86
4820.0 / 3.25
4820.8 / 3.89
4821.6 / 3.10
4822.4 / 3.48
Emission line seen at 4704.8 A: C III] 1909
